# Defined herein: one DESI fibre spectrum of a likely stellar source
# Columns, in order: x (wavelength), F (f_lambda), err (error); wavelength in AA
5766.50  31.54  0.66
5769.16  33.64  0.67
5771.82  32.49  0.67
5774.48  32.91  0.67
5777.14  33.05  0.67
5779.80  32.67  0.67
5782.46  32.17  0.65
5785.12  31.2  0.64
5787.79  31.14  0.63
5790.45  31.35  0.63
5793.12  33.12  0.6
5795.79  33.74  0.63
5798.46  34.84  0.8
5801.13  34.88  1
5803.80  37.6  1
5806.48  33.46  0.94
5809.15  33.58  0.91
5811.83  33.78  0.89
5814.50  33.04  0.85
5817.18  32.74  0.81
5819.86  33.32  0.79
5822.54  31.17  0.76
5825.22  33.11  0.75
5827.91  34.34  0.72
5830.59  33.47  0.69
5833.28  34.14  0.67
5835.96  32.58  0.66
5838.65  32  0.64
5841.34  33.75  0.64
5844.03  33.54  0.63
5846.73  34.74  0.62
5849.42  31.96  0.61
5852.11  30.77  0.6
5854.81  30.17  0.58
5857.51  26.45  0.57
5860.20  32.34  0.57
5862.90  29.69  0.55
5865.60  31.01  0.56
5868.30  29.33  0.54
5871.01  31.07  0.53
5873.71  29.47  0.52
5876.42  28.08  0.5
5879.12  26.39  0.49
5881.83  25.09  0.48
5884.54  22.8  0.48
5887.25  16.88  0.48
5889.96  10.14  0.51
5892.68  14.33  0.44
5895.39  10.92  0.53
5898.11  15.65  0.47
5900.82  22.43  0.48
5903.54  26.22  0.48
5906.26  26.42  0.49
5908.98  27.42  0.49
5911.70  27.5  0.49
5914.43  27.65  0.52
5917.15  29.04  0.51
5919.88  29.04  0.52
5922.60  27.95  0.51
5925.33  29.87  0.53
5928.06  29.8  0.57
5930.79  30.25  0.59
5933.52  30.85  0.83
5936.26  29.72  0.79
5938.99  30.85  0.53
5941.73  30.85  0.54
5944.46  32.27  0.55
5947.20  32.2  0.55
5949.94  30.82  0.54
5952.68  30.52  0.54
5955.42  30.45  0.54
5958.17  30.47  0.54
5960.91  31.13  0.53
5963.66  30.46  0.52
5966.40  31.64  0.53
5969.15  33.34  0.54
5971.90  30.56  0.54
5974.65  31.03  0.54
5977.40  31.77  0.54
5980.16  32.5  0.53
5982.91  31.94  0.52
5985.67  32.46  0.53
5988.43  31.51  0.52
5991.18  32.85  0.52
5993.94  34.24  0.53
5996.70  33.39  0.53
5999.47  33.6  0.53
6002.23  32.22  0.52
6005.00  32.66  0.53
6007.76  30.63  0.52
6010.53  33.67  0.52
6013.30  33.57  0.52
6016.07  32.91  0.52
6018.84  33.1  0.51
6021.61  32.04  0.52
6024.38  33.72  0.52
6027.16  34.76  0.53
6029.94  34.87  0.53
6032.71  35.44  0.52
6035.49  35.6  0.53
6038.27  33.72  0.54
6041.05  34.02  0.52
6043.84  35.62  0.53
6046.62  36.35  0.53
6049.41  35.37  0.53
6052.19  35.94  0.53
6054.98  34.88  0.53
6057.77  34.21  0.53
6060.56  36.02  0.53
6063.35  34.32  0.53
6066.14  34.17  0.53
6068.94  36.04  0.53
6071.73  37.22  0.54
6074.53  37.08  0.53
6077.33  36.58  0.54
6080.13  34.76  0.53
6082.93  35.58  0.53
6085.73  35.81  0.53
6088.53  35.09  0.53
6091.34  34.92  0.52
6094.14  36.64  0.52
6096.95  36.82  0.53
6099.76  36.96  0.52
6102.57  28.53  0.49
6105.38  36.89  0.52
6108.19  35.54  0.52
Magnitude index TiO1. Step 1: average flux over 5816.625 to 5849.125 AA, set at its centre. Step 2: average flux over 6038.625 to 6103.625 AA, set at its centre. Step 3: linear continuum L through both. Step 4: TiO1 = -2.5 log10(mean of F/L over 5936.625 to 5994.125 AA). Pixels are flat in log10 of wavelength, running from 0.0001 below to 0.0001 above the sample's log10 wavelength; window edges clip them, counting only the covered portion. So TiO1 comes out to 0.09 mag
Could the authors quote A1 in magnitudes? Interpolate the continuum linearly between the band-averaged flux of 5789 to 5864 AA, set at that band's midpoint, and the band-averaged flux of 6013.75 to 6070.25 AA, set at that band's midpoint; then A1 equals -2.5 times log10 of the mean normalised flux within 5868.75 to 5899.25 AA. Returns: 0.488 mag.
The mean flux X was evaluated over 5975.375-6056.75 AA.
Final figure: 33.6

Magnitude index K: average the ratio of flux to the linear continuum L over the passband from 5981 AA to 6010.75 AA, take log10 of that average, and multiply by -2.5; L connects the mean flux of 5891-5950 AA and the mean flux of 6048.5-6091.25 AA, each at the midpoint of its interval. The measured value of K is -0.05 mag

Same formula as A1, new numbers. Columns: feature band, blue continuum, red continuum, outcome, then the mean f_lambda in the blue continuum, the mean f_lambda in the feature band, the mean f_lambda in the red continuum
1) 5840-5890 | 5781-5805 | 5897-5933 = 0.04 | 33.3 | 28.5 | 27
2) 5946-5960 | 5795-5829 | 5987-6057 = 0.10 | 33.8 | 30.9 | 33.9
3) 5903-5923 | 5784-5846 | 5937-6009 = 0.17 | 33.3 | 27.7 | 31.8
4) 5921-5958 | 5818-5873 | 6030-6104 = 0.10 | 31.9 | 30.5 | 35.3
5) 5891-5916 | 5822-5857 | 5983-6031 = 0.43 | 32.6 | 22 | 33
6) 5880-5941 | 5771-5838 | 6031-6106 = 0.35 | 33.2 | 24.7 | 35.3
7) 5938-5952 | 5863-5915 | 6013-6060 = -0.13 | 23.7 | 31.4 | 34.5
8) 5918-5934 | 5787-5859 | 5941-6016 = 0.10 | 32.9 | 29.5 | 32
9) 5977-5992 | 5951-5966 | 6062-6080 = -0.01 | 30.7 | 32.2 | 35.8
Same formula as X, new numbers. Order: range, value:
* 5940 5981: 31.3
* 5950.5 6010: 31.9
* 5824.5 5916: 27.4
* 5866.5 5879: 29.2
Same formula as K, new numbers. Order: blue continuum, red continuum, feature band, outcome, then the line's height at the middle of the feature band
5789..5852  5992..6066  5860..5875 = 0.11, 33.6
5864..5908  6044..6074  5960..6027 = -0.06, 30.8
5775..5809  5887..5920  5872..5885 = -0.10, 24.3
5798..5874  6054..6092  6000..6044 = 0.04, 34.9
